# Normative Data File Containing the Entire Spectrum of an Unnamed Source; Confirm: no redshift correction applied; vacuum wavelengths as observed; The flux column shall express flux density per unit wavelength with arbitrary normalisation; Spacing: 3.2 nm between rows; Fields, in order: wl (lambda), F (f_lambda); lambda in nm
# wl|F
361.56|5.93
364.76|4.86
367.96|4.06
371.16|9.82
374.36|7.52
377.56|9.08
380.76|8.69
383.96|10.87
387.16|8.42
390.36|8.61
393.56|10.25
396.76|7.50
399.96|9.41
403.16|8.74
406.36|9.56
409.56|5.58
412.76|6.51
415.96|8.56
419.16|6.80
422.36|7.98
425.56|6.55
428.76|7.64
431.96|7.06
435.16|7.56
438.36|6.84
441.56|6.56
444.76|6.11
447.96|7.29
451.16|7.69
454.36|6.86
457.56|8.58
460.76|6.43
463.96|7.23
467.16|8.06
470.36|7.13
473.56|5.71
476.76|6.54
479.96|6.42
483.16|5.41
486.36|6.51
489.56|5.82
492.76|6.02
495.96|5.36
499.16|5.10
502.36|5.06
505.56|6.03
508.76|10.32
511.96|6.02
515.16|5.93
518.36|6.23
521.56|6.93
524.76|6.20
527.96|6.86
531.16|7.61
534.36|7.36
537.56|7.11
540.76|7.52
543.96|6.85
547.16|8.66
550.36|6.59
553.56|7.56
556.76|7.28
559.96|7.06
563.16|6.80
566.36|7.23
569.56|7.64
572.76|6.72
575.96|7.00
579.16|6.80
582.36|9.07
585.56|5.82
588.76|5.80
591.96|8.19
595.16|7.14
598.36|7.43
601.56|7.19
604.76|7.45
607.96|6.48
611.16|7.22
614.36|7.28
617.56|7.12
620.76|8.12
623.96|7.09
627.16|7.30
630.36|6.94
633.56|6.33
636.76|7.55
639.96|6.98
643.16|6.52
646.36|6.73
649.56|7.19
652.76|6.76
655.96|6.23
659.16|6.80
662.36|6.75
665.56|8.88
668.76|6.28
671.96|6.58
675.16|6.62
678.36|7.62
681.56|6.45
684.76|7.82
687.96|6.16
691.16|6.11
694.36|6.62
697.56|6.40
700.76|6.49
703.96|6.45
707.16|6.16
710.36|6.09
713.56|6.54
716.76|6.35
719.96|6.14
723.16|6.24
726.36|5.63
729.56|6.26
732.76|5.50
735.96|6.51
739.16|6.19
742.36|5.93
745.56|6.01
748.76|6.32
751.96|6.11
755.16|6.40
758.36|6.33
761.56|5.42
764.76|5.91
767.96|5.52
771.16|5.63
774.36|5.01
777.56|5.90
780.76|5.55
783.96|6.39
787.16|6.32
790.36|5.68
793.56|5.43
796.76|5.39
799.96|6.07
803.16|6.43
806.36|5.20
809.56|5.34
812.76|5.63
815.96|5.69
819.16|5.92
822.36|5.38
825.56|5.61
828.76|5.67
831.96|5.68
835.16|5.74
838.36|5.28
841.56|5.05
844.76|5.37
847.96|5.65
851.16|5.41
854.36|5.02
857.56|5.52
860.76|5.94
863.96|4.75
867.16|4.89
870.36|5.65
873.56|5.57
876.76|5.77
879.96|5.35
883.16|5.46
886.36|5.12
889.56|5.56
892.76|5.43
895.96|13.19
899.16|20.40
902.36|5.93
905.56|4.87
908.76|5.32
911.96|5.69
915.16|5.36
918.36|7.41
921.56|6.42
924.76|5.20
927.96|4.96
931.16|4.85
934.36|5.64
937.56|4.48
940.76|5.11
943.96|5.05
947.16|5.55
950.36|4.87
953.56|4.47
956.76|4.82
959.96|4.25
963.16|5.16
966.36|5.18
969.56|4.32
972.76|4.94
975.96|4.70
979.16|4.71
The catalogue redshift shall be 0.37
